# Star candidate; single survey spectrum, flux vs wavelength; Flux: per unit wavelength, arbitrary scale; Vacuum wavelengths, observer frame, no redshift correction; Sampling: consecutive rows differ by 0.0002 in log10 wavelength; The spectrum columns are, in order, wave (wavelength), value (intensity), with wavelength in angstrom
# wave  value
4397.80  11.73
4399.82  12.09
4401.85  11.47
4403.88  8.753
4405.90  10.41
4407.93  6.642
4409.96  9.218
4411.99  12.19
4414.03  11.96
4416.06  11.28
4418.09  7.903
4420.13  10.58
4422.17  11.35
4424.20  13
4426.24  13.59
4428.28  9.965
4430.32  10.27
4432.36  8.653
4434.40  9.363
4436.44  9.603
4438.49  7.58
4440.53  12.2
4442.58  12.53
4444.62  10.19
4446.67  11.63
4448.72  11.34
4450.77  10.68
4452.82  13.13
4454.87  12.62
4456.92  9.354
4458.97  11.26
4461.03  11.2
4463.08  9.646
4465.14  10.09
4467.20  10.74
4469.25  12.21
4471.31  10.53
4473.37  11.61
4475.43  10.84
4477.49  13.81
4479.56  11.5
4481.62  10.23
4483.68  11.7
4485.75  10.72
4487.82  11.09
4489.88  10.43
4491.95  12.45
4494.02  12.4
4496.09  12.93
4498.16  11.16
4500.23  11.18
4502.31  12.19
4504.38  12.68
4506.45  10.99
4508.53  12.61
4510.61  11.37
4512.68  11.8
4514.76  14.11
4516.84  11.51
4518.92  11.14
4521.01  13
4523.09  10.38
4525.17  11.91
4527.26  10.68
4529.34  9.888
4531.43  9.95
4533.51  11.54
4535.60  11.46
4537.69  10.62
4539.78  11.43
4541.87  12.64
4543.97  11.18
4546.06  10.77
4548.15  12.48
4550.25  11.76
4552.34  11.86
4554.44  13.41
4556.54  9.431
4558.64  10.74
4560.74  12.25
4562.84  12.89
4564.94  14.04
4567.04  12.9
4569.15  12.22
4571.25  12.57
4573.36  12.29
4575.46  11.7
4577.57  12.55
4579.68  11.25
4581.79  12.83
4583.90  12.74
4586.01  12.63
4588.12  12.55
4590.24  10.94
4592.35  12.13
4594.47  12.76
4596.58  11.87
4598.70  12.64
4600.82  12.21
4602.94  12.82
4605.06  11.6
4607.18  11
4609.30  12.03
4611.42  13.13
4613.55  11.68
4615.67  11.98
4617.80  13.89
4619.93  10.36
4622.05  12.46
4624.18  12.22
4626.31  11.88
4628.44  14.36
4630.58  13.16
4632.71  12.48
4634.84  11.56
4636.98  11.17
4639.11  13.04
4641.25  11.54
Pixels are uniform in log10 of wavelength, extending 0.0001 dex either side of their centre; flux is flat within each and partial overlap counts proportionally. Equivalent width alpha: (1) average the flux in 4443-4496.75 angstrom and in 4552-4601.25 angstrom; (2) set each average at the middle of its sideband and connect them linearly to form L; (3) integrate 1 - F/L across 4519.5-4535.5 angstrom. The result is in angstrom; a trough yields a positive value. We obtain 1.0 angstrom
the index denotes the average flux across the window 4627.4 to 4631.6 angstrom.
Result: 13.7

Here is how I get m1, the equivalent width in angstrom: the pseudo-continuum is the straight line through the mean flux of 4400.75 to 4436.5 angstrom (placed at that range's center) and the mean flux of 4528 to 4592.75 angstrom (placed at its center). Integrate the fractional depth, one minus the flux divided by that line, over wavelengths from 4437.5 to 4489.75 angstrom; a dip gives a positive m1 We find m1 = -1.39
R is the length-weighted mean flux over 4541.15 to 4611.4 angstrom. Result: 12.1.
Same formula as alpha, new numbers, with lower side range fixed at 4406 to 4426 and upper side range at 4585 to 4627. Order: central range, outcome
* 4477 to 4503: -1.02 angstrom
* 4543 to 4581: -0.79 angstrom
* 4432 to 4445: 0.83 angstrom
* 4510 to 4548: 0.23 angstrom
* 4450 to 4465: -0.21 angstrom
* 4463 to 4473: 0.19 angstrom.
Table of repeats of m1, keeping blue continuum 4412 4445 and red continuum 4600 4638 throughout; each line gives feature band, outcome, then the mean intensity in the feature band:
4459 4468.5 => 0.4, 10.6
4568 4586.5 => -0.6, 12.3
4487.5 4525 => -1.9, 11.9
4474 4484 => -0.5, 11.6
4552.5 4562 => 0.2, 11.5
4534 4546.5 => 0.2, 11.4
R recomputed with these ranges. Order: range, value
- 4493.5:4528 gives 11.9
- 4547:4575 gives 12.2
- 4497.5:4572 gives 11.7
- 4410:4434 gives 10.9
